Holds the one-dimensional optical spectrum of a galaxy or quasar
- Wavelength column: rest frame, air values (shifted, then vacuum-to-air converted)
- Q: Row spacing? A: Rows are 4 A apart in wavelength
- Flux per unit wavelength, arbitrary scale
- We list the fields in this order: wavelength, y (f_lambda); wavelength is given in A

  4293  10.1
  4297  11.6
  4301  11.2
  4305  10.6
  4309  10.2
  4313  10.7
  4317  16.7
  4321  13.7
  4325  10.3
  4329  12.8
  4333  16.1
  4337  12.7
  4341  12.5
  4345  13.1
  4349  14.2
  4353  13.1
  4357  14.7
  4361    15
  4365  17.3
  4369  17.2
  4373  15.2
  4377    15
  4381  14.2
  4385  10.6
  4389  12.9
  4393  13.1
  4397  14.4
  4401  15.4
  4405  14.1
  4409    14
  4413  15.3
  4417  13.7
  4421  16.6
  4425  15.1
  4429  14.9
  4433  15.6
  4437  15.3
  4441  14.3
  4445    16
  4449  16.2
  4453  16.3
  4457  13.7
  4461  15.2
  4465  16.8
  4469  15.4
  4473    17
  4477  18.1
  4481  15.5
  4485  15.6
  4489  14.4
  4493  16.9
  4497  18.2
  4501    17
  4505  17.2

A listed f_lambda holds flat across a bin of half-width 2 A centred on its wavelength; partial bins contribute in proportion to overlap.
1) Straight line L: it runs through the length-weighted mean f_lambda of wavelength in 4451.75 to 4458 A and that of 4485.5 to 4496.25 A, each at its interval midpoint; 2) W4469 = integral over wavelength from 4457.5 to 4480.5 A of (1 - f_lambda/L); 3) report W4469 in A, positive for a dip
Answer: -1.3 A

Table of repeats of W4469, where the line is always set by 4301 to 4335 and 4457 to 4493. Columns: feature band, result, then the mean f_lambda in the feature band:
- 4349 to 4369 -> -2.6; 15.2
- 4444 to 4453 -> -0.5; 16.2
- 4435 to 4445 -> 0.1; 15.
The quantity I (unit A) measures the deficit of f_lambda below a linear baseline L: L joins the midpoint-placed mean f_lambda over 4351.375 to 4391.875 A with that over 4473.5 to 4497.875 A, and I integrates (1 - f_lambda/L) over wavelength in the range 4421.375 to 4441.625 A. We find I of 0.4 A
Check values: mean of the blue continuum 14.5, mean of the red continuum 16.4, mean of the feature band 15.2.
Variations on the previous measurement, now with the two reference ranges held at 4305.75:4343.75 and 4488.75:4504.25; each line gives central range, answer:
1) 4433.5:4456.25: 0.2 A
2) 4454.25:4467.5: 0.6 A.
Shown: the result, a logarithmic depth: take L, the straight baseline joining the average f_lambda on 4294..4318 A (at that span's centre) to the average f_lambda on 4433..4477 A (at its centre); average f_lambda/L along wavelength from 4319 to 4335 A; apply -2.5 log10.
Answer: -0.09 mag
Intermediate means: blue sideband 11.6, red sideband 15.7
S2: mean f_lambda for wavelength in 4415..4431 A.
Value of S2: 15.1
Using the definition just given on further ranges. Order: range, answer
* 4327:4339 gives 13.9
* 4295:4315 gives 10.9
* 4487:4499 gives 16.5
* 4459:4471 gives 15.8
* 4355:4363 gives 14.8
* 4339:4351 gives 13.3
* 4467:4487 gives 16.3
